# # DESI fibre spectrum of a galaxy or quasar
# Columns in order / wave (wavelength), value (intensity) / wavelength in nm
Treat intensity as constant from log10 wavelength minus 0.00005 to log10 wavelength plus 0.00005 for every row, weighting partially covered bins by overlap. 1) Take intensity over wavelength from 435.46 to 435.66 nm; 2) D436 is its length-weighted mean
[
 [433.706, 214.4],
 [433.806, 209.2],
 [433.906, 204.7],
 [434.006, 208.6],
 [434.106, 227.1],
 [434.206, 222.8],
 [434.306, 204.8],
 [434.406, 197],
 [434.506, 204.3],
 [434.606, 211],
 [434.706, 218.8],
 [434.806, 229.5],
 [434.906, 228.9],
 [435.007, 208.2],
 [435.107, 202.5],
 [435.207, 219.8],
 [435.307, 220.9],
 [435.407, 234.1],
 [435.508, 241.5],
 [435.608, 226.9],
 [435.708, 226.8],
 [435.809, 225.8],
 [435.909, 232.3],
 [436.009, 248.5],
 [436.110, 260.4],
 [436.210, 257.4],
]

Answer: 235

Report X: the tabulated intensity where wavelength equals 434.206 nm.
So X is 222.8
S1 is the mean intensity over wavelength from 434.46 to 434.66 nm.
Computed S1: 208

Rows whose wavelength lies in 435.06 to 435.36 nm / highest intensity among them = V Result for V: 220.9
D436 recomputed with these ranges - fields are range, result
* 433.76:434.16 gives 212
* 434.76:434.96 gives 228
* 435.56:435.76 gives 226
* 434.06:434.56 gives 211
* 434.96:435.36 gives 214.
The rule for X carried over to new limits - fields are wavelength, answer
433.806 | 209.2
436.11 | 260.4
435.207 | 219.8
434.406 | 197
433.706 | 214.4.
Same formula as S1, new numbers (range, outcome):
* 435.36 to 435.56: 237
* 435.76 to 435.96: 230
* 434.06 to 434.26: 224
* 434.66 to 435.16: 217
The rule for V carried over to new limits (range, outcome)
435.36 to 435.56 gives 241.5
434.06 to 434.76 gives 227.1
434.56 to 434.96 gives 229.5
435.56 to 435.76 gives 226.9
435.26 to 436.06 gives 248.5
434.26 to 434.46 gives 204.8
